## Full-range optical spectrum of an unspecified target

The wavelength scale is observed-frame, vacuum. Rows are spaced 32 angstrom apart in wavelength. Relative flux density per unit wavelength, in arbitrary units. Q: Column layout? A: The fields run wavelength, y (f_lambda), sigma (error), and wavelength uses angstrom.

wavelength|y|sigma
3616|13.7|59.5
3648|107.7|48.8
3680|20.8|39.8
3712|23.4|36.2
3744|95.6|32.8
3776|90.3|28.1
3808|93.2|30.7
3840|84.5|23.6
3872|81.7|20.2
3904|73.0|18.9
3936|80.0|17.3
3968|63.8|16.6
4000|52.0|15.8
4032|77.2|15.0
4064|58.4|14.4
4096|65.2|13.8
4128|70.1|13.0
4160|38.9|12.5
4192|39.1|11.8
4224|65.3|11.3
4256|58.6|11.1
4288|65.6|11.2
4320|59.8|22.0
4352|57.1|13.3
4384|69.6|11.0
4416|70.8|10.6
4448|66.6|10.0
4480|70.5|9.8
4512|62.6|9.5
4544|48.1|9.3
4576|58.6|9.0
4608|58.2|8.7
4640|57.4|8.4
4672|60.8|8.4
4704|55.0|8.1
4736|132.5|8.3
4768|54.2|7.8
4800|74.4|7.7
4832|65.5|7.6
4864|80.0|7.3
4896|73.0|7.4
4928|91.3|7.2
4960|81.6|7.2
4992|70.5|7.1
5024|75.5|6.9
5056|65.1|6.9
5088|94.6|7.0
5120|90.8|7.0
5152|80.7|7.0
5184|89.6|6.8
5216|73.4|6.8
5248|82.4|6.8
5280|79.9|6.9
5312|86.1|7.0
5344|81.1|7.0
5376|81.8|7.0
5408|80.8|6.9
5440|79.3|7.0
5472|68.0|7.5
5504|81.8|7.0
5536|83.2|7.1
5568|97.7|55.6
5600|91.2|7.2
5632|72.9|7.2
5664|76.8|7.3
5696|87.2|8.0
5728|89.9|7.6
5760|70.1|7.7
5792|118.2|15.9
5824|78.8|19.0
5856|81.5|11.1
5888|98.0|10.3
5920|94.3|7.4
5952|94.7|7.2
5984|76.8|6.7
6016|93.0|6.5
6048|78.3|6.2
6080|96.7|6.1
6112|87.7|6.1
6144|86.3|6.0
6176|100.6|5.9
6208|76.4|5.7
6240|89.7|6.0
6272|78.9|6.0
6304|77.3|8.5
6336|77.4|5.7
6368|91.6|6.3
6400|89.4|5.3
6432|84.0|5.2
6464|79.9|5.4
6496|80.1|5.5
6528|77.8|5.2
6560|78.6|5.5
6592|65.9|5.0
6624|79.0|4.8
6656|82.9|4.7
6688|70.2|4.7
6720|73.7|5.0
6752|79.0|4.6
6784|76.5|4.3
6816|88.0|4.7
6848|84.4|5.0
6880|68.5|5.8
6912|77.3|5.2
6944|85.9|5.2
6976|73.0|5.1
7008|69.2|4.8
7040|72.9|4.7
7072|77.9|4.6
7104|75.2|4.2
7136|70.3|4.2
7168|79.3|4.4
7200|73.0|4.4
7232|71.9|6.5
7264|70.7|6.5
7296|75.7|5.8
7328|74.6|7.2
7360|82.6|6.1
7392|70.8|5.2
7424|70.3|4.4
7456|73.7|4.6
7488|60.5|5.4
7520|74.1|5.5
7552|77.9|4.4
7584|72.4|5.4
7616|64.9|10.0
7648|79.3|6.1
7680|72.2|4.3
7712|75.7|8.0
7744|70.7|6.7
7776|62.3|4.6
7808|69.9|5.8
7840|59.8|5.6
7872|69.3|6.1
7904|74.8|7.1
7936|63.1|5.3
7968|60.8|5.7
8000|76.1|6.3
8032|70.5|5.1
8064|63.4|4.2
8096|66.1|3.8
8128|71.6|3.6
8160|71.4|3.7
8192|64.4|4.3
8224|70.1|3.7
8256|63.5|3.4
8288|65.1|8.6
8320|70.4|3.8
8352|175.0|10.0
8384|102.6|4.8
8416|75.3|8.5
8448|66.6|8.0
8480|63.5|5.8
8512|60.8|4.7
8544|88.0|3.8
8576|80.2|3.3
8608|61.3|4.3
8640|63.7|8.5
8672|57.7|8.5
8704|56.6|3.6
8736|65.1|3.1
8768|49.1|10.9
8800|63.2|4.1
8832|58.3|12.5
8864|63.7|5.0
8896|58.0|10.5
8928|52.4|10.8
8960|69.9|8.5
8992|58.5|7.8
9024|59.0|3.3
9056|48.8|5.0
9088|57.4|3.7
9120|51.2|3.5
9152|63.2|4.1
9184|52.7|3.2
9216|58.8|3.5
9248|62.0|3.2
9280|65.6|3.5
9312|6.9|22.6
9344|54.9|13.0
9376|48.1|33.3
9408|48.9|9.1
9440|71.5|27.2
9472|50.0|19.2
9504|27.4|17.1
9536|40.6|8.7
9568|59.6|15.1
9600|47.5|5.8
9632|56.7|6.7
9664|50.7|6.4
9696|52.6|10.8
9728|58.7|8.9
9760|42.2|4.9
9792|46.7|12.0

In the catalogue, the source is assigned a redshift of 0.273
